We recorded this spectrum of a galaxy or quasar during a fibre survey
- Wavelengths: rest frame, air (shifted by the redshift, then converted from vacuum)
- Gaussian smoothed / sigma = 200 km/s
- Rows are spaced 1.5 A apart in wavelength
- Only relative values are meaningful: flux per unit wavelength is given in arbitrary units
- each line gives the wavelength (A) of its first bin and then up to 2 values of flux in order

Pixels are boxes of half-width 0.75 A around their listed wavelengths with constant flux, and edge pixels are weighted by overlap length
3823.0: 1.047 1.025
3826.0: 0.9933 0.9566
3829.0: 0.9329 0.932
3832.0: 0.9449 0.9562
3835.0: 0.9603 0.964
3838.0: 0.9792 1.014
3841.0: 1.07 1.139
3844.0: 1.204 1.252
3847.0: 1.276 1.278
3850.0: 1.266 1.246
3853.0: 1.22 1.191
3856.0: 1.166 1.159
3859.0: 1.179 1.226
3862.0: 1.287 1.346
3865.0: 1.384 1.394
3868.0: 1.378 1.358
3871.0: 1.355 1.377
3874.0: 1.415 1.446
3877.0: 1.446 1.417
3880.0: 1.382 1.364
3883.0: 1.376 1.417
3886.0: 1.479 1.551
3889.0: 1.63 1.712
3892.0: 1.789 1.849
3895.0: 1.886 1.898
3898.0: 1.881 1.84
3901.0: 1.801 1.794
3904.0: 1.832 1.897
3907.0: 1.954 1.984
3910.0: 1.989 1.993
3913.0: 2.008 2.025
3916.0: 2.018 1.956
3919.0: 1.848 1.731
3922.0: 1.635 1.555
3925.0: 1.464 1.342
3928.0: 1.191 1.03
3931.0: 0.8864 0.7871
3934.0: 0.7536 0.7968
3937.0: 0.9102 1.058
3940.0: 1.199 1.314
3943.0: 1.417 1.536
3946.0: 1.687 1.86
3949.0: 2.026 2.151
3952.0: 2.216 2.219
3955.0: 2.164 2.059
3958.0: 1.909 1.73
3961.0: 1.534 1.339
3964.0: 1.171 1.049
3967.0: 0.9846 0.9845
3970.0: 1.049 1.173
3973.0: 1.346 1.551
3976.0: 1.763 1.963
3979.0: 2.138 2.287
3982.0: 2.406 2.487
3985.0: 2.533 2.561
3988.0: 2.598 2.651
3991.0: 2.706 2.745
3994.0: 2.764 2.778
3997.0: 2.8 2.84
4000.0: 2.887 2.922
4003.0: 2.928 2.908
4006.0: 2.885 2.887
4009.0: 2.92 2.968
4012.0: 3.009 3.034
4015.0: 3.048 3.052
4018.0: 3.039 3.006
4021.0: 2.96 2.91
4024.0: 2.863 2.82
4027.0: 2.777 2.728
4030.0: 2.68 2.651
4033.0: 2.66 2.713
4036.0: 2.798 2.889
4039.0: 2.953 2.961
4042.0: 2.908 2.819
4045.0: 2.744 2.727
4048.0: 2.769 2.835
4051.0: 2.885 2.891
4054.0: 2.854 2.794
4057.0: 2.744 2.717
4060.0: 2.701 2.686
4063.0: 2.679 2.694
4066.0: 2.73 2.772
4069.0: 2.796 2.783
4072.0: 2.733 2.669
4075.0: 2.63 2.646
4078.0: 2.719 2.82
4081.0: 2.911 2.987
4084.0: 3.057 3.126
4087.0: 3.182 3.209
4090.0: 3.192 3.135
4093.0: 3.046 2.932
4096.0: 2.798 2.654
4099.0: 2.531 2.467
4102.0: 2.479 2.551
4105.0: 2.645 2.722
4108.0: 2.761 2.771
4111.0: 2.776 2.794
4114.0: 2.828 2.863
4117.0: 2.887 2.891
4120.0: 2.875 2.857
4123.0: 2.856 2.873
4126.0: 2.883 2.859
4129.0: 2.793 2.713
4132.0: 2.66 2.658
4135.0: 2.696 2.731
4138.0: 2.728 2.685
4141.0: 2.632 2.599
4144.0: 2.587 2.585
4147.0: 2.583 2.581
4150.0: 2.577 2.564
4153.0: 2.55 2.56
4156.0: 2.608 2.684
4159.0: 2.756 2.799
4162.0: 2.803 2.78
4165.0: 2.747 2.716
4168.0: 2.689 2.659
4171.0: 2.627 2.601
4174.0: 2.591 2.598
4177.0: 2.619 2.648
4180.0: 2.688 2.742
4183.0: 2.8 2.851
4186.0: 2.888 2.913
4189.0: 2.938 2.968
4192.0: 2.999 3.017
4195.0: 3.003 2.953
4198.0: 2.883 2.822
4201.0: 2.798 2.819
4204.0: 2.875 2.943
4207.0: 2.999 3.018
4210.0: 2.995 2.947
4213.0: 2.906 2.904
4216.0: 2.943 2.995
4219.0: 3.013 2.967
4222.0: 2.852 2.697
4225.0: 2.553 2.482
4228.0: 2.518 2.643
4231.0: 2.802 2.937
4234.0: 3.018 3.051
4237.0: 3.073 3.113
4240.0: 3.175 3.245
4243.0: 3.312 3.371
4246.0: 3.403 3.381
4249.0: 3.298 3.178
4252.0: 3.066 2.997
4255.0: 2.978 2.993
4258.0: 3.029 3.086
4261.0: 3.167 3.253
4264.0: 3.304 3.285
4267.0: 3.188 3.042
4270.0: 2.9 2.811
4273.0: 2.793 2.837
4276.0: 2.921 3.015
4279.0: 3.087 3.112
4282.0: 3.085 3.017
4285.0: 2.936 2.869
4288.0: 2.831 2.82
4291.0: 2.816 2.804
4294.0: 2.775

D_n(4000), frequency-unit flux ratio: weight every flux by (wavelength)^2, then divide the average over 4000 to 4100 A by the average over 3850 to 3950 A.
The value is 2.05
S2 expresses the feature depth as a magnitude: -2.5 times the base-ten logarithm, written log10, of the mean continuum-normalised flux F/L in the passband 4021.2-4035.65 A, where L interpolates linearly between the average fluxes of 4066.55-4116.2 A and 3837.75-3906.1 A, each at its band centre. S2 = -0.14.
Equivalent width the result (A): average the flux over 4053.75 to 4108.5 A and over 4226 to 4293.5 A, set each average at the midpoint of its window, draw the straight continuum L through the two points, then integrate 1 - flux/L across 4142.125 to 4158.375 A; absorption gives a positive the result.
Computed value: 1.7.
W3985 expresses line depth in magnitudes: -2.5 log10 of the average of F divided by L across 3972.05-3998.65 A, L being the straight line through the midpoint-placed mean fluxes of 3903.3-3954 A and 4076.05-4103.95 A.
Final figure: -0.15 mag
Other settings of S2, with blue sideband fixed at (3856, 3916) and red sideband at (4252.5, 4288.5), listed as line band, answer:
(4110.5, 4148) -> -0.11 mag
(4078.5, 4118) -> -0.19 mag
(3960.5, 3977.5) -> 0.42 mag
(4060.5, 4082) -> -0.19 mag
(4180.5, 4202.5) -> -0.06 mag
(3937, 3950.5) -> 0.20 mag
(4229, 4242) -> -0.04 mag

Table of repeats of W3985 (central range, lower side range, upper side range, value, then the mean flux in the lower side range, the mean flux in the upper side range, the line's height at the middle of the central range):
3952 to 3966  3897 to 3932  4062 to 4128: 0.151 mag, 1.72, 2.82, 1.99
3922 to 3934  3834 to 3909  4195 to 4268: 0.378 mag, 1.43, 3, 1.68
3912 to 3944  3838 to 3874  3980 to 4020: 0.398 mag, 1.25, 2.8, 2.03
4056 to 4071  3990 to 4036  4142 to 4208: 0.038 mag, 2.86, 2.75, 2.83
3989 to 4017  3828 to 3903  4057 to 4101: -0.243 mag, 1.35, 2.83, 2.3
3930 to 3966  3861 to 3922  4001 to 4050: 0.415 mag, 1.66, 2.87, 2.17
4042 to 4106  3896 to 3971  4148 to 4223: -0.233 mag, 1.59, 2.8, 2.27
